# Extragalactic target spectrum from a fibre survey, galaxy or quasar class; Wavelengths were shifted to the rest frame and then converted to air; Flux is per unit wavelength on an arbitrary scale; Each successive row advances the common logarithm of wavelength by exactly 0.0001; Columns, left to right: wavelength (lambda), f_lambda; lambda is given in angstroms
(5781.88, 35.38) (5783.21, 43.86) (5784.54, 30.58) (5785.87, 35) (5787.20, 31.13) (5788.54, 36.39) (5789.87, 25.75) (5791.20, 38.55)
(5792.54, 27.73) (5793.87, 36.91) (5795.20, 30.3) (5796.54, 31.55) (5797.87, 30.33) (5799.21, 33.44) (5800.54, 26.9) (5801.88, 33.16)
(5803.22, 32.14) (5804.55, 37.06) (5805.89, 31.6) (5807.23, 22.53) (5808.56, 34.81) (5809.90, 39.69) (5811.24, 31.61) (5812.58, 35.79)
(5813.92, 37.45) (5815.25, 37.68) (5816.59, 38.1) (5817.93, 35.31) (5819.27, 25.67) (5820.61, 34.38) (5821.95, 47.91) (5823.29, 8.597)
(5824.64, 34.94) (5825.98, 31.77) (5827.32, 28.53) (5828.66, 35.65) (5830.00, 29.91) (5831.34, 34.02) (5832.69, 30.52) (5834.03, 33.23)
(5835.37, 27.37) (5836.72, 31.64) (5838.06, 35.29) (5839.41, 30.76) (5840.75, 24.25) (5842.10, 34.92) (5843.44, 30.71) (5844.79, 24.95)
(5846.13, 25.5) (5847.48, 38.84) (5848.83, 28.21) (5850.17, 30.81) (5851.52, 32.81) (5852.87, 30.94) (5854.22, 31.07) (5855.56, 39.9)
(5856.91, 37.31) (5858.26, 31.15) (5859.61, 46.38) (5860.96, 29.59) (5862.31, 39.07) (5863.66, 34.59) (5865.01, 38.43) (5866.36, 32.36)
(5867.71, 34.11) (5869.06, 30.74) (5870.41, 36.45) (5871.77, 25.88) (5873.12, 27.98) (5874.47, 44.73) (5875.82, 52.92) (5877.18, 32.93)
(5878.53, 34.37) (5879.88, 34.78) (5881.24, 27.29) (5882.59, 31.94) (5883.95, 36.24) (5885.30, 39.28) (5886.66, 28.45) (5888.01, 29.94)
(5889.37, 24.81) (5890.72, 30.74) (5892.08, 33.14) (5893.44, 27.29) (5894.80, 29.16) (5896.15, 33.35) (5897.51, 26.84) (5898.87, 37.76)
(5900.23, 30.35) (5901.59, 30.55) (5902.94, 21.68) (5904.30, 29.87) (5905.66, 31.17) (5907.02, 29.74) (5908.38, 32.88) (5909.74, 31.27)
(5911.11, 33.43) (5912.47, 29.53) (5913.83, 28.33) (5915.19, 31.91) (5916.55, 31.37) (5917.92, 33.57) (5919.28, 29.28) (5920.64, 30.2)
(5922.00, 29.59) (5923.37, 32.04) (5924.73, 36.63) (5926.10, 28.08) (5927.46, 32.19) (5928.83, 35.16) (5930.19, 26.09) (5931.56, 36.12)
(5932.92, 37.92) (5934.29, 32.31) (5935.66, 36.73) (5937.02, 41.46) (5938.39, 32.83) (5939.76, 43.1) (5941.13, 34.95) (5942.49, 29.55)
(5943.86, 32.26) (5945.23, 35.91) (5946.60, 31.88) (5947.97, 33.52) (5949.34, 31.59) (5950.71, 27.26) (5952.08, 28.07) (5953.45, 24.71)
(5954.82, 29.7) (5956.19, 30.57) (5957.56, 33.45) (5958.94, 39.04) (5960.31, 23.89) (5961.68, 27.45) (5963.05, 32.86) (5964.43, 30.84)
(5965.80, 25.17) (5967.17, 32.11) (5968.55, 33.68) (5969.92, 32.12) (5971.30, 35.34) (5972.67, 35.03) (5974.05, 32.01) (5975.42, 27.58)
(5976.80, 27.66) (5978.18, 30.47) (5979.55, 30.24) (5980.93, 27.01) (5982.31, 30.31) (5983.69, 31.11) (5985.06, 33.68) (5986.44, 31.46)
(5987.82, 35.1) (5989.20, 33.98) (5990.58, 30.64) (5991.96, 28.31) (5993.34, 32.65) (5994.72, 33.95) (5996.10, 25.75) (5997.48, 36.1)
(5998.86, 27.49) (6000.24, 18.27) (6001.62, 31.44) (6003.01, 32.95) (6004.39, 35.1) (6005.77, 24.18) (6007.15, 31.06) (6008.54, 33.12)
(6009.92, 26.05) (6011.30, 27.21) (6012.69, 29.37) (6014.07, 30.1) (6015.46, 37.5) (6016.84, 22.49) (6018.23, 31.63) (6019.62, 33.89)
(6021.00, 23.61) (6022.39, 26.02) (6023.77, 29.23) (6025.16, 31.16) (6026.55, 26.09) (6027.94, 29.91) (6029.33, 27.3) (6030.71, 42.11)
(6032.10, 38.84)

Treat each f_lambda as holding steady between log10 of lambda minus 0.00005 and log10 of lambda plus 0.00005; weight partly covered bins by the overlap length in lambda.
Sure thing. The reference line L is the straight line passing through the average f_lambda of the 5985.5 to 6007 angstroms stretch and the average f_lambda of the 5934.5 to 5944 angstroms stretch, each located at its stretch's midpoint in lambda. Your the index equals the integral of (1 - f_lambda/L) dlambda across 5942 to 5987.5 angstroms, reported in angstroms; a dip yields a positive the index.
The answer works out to 3.5 angstroms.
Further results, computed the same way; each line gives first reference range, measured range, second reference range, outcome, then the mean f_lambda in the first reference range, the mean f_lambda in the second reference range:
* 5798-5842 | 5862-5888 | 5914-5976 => -2.0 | 32.2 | 32.1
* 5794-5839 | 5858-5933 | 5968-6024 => -2.3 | 32.4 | 30.4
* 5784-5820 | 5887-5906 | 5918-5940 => 2.1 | 32.9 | 33.5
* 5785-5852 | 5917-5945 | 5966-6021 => -2.2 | 32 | 30.6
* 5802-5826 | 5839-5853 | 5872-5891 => 1.4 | 33.2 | 33.9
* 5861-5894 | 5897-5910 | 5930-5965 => 1.2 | 33.6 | 32.6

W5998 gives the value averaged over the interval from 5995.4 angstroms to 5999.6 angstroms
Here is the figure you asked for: 29.7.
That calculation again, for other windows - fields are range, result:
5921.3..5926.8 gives 31.6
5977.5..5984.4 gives 29.9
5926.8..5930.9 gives 31.1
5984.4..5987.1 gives 32.5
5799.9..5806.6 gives 32.1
